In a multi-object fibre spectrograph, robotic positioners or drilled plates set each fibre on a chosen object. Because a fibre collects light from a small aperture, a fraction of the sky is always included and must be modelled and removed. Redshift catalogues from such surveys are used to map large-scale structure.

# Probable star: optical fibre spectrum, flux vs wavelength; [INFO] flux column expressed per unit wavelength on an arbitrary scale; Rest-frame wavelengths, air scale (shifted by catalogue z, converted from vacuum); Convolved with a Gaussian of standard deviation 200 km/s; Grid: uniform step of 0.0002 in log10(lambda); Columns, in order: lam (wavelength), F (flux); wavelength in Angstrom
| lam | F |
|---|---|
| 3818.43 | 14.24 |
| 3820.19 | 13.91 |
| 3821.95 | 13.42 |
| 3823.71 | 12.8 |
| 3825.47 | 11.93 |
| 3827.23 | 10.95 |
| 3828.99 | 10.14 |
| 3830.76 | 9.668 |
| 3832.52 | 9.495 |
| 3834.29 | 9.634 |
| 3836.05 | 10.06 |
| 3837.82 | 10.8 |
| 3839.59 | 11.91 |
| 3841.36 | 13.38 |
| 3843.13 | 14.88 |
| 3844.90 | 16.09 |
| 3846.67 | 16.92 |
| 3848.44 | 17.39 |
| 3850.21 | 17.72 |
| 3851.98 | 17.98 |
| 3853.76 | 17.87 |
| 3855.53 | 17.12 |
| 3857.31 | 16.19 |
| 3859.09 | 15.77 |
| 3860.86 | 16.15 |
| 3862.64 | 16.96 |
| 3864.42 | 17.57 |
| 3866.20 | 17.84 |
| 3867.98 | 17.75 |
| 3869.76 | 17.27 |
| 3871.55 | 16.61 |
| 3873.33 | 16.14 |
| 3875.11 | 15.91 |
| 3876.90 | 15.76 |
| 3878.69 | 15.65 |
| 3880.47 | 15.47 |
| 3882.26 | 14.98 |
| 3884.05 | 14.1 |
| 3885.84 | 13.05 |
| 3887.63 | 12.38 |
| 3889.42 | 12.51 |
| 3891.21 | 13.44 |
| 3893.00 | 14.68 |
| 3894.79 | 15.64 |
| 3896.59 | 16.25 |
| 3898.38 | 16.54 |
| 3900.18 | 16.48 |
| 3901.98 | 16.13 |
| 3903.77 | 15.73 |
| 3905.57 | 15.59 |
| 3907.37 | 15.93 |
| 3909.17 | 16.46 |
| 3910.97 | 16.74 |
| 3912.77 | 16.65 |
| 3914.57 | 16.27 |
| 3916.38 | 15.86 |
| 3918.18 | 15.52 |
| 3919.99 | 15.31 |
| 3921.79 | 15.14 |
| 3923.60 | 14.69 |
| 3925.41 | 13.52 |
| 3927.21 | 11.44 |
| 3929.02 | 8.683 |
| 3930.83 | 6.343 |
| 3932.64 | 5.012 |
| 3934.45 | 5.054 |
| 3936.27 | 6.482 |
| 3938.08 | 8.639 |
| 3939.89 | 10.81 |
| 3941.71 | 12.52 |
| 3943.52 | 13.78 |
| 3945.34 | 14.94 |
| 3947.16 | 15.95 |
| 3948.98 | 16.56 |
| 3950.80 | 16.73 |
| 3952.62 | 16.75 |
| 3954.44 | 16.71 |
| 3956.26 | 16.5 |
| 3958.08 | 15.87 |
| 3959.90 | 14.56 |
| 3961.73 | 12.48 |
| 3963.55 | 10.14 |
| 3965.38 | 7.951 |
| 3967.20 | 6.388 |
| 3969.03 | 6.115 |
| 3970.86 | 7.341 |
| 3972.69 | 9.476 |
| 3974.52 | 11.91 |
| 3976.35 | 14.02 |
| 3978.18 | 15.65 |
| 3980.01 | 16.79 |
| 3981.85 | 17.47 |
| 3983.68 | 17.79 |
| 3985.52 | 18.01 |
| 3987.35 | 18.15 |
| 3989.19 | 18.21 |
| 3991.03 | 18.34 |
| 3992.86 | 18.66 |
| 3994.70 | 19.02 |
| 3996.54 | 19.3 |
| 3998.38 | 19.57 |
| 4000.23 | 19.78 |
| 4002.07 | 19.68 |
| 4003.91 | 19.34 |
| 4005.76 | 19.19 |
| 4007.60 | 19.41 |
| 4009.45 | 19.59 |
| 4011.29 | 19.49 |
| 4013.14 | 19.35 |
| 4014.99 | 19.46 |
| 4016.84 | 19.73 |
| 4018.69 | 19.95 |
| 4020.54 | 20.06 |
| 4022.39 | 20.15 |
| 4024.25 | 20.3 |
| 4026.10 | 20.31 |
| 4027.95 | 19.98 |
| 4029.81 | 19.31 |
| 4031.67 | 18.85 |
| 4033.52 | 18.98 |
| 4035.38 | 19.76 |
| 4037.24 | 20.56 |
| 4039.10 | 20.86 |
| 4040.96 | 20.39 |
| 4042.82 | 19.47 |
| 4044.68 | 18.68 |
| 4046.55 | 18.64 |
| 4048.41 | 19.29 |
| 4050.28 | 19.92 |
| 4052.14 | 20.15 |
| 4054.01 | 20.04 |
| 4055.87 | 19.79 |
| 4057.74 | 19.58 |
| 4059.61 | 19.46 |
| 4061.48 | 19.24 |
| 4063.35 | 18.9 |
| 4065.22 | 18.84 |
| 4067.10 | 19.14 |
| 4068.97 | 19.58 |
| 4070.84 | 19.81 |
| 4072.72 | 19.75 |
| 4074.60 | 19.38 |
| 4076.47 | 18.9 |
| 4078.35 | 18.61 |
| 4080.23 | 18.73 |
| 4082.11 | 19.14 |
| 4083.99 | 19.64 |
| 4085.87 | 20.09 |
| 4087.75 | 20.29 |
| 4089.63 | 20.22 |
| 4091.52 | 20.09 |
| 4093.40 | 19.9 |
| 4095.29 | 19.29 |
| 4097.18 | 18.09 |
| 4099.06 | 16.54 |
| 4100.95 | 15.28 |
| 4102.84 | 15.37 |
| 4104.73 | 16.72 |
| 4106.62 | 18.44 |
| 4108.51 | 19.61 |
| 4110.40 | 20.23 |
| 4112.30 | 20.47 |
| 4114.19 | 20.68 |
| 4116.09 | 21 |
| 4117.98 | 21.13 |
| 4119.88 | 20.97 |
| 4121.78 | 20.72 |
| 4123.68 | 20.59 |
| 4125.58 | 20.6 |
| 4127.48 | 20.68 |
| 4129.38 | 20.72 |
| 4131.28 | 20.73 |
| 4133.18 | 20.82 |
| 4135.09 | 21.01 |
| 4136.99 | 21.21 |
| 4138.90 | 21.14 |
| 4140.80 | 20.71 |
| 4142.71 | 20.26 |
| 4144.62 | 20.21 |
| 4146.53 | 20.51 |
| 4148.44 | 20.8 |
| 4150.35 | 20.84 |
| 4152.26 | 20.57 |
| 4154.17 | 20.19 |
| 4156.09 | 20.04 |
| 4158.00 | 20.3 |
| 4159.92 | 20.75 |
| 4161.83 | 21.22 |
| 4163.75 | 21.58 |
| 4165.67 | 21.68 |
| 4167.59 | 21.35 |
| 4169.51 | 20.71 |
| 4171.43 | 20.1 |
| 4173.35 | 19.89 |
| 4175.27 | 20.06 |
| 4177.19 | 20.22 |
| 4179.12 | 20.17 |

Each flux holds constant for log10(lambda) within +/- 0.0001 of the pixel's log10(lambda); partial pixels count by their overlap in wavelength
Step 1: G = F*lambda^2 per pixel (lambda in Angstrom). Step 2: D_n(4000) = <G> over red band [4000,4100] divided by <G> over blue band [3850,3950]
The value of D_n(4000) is 1.4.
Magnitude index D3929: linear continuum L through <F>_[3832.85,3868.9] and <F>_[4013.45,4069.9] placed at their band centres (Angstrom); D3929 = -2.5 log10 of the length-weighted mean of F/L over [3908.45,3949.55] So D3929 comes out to 0.327 mag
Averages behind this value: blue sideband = 15.4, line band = 12.7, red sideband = 19.6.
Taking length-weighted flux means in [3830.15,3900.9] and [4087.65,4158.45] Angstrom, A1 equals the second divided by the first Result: 1.32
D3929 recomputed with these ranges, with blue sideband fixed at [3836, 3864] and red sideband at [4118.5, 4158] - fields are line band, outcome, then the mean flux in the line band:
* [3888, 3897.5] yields 0.14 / 14.4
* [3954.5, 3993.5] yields 0.27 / 13.9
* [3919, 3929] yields 0.24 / 13.6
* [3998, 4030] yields -0.07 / 19.7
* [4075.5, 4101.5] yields 0.05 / 19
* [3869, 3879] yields -0.01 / 16.2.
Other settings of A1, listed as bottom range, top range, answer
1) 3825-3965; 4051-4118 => 1.35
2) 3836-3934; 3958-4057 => 1.17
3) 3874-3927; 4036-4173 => 1.31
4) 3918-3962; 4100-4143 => 1.56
